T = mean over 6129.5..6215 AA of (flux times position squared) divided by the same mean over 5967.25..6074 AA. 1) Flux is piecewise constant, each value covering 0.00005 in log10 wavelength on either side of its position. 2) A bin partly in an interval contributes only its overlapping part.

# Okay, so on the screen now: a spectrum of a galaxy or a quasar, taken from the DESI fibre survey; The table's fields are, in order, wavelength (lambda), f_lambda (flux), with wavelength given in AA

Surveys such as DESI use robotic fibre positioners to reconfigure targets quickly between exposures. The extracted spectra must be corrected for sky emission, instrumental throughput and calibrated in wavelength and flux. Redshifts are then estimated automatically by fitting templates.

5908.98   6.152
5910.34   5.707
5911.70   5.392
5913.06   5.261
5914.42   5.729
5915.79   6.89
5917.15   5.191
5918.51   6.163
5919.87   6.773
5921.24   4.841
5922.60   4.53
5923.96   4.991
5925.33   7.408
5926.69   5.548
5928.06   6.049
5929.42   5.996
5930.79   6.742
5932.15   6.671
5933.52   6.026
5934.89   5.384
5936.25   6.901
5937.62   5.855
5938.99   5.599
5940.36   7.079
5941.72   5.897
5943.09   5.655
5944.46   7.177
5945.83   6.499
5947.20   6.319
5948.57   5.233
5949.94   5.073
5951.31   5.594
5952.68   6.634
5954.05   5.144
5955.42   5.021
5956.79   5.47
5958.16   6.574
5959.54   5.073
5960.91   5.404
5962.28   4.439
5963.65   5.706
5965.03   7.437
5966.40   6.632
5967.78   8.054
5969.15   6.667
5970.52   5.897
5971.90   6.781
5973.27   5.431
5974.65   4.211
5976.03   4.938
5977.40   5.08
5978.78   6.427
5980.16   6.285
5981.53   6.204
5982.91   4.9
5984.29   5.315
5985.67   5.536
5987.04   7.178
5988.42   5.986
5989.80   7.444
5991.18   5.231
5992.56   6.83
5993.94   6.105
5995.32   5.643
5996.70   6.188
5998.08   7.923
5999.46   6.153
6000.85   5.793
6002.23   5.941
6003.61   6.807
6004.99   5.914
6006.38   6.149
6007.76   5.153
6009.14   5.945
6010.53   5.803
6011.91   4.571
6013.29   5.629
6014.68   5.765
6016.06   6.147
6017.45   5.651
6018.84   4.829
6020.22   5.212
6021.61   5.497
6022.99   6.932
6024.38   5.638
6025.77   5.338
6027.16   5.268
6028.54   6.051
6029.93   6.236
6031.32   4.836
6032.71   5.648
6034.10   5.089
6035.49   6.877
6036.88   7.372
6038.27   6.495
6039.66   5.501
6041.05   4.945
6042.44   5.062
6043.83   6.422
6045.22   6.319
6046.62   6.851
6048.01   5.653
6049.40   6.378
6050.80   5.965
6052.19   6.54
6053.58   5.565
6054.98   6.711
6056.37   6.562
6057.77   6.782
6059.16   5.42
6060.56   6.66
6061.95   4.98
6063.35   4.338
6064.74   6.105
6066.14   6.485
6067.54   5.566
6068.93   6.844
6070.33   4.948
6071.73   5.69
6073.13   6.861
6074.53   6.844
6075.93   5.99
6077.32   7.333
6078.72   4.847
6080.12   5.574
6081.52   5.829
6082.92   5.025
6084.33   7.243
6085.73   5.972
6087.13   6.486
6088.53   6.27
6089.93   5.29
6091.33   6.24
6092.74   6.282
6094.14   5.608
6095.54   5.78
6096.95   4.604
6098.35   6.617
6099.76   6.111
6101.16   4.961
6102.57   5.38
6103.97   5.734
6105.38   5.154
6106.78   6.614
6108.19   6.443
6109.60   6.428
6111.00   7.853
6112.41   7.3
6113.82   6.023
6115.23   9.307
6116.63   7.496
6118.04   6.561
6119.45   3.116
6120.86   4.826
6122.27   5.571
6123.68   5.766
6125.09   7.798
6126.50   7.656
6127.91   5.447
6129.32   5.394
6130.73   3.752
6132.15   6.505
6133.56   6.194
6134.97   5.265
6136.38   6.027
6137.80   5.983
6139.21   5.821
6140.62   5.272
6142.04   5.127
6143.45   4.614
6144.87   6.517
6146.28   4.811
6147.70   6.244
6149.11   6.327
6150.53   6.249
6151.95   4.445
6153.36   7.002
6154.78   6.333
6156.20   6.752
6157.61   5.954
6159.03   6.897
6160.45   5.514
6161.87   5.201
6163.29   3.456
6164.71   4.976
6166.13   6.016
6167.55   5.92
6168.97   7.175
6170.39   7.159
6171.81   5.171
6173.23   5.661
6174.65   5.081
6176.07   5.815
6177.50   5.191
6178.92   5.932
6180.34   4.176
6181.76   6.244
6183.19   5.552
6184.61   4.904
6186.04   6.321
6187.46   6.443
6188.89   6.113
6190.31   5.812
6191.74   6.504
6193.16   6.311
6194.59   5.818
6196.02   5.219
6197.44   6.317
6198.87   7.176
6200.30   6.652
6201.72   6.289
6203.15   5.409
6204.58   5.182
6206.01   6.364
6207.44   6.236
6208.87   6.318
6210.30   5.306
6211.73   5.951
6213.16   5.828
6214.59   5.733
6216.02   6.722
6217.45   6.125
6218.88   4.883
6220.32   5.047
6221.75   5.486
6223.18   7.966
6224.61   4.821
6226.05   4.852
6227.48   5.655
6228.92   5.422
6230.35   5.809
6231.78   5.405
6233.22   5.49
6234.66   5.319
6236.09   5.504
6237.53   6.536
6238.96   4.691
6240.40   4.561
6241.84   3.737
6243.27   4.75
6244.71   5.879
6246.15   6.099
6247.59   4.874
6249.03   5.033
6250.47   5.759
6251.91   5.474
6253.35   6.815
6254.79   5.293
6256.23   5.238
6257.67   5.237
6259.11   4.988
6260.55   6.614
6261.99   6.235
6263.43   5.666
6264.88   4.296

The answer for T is 1.03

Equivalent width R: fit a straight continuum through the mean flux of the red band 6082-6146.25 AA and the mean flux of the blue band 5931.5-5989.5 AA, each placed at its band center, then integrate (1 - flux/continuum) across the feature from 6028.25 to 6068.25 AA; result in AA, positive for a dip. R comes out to -0.1 AA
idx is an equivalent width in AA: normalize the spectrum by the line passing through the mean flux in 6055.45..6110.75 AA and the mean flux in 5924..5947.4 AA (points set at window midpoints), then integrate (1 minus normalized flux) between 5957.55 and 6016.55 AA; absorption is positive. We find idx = 1.59 AA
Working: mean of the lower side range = 6.24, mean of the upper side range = 5.97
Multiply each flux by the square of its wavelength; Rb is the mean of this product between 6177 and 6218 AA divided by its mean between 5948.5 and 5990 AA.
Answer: 1.1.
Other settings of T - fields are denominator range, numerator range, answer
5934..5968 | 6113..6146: 1.05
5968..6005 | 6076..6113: 1.03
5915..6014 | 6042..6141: 1.06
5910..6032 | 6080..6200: 1.06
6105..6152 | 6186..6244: 0.98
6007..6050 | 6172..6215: 1.07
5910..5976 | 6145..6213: 1.07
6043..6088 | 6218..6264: 0.95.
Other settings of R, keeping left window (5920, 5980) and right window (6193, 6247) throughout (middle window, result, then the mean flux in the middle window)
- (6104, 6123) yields -1.8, 6.34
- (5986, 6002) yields -1.3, 6.37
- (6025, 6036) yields 0.4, 5.65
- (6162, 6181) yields 0.7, 5.51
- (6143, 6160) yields -0.8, 6.03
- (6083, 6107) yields -0.3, 5.86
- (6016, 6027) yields 0.5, 5.6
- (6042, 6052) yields -0.5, 6.14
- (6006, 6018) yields 0.5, 5.63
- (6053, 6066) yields -0.2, 5.93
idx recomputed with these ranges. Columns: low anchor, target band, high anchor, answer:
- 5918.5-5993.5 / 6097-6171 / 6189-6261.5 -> -2.3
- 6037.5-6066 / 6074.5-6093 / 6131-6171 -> -0.4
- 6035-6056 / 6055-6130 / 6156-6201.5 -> -0.3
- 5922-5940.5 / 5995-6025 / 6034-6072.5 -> 0.7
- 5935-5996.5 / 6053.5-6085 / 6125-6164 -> -0.9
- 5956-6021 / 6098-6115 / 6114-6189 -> -1.3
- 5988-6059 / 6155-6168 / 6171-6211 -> 0.5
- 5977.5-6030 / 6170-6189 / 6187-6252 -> 0.3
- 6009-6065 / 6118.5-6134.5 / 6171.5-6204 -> 0.5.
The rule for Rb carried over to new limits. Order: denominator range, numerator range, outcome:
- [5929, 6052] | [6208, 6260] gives 1.01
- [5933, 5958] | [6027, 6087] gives 1.05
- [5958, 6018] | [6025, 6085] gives 1.02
